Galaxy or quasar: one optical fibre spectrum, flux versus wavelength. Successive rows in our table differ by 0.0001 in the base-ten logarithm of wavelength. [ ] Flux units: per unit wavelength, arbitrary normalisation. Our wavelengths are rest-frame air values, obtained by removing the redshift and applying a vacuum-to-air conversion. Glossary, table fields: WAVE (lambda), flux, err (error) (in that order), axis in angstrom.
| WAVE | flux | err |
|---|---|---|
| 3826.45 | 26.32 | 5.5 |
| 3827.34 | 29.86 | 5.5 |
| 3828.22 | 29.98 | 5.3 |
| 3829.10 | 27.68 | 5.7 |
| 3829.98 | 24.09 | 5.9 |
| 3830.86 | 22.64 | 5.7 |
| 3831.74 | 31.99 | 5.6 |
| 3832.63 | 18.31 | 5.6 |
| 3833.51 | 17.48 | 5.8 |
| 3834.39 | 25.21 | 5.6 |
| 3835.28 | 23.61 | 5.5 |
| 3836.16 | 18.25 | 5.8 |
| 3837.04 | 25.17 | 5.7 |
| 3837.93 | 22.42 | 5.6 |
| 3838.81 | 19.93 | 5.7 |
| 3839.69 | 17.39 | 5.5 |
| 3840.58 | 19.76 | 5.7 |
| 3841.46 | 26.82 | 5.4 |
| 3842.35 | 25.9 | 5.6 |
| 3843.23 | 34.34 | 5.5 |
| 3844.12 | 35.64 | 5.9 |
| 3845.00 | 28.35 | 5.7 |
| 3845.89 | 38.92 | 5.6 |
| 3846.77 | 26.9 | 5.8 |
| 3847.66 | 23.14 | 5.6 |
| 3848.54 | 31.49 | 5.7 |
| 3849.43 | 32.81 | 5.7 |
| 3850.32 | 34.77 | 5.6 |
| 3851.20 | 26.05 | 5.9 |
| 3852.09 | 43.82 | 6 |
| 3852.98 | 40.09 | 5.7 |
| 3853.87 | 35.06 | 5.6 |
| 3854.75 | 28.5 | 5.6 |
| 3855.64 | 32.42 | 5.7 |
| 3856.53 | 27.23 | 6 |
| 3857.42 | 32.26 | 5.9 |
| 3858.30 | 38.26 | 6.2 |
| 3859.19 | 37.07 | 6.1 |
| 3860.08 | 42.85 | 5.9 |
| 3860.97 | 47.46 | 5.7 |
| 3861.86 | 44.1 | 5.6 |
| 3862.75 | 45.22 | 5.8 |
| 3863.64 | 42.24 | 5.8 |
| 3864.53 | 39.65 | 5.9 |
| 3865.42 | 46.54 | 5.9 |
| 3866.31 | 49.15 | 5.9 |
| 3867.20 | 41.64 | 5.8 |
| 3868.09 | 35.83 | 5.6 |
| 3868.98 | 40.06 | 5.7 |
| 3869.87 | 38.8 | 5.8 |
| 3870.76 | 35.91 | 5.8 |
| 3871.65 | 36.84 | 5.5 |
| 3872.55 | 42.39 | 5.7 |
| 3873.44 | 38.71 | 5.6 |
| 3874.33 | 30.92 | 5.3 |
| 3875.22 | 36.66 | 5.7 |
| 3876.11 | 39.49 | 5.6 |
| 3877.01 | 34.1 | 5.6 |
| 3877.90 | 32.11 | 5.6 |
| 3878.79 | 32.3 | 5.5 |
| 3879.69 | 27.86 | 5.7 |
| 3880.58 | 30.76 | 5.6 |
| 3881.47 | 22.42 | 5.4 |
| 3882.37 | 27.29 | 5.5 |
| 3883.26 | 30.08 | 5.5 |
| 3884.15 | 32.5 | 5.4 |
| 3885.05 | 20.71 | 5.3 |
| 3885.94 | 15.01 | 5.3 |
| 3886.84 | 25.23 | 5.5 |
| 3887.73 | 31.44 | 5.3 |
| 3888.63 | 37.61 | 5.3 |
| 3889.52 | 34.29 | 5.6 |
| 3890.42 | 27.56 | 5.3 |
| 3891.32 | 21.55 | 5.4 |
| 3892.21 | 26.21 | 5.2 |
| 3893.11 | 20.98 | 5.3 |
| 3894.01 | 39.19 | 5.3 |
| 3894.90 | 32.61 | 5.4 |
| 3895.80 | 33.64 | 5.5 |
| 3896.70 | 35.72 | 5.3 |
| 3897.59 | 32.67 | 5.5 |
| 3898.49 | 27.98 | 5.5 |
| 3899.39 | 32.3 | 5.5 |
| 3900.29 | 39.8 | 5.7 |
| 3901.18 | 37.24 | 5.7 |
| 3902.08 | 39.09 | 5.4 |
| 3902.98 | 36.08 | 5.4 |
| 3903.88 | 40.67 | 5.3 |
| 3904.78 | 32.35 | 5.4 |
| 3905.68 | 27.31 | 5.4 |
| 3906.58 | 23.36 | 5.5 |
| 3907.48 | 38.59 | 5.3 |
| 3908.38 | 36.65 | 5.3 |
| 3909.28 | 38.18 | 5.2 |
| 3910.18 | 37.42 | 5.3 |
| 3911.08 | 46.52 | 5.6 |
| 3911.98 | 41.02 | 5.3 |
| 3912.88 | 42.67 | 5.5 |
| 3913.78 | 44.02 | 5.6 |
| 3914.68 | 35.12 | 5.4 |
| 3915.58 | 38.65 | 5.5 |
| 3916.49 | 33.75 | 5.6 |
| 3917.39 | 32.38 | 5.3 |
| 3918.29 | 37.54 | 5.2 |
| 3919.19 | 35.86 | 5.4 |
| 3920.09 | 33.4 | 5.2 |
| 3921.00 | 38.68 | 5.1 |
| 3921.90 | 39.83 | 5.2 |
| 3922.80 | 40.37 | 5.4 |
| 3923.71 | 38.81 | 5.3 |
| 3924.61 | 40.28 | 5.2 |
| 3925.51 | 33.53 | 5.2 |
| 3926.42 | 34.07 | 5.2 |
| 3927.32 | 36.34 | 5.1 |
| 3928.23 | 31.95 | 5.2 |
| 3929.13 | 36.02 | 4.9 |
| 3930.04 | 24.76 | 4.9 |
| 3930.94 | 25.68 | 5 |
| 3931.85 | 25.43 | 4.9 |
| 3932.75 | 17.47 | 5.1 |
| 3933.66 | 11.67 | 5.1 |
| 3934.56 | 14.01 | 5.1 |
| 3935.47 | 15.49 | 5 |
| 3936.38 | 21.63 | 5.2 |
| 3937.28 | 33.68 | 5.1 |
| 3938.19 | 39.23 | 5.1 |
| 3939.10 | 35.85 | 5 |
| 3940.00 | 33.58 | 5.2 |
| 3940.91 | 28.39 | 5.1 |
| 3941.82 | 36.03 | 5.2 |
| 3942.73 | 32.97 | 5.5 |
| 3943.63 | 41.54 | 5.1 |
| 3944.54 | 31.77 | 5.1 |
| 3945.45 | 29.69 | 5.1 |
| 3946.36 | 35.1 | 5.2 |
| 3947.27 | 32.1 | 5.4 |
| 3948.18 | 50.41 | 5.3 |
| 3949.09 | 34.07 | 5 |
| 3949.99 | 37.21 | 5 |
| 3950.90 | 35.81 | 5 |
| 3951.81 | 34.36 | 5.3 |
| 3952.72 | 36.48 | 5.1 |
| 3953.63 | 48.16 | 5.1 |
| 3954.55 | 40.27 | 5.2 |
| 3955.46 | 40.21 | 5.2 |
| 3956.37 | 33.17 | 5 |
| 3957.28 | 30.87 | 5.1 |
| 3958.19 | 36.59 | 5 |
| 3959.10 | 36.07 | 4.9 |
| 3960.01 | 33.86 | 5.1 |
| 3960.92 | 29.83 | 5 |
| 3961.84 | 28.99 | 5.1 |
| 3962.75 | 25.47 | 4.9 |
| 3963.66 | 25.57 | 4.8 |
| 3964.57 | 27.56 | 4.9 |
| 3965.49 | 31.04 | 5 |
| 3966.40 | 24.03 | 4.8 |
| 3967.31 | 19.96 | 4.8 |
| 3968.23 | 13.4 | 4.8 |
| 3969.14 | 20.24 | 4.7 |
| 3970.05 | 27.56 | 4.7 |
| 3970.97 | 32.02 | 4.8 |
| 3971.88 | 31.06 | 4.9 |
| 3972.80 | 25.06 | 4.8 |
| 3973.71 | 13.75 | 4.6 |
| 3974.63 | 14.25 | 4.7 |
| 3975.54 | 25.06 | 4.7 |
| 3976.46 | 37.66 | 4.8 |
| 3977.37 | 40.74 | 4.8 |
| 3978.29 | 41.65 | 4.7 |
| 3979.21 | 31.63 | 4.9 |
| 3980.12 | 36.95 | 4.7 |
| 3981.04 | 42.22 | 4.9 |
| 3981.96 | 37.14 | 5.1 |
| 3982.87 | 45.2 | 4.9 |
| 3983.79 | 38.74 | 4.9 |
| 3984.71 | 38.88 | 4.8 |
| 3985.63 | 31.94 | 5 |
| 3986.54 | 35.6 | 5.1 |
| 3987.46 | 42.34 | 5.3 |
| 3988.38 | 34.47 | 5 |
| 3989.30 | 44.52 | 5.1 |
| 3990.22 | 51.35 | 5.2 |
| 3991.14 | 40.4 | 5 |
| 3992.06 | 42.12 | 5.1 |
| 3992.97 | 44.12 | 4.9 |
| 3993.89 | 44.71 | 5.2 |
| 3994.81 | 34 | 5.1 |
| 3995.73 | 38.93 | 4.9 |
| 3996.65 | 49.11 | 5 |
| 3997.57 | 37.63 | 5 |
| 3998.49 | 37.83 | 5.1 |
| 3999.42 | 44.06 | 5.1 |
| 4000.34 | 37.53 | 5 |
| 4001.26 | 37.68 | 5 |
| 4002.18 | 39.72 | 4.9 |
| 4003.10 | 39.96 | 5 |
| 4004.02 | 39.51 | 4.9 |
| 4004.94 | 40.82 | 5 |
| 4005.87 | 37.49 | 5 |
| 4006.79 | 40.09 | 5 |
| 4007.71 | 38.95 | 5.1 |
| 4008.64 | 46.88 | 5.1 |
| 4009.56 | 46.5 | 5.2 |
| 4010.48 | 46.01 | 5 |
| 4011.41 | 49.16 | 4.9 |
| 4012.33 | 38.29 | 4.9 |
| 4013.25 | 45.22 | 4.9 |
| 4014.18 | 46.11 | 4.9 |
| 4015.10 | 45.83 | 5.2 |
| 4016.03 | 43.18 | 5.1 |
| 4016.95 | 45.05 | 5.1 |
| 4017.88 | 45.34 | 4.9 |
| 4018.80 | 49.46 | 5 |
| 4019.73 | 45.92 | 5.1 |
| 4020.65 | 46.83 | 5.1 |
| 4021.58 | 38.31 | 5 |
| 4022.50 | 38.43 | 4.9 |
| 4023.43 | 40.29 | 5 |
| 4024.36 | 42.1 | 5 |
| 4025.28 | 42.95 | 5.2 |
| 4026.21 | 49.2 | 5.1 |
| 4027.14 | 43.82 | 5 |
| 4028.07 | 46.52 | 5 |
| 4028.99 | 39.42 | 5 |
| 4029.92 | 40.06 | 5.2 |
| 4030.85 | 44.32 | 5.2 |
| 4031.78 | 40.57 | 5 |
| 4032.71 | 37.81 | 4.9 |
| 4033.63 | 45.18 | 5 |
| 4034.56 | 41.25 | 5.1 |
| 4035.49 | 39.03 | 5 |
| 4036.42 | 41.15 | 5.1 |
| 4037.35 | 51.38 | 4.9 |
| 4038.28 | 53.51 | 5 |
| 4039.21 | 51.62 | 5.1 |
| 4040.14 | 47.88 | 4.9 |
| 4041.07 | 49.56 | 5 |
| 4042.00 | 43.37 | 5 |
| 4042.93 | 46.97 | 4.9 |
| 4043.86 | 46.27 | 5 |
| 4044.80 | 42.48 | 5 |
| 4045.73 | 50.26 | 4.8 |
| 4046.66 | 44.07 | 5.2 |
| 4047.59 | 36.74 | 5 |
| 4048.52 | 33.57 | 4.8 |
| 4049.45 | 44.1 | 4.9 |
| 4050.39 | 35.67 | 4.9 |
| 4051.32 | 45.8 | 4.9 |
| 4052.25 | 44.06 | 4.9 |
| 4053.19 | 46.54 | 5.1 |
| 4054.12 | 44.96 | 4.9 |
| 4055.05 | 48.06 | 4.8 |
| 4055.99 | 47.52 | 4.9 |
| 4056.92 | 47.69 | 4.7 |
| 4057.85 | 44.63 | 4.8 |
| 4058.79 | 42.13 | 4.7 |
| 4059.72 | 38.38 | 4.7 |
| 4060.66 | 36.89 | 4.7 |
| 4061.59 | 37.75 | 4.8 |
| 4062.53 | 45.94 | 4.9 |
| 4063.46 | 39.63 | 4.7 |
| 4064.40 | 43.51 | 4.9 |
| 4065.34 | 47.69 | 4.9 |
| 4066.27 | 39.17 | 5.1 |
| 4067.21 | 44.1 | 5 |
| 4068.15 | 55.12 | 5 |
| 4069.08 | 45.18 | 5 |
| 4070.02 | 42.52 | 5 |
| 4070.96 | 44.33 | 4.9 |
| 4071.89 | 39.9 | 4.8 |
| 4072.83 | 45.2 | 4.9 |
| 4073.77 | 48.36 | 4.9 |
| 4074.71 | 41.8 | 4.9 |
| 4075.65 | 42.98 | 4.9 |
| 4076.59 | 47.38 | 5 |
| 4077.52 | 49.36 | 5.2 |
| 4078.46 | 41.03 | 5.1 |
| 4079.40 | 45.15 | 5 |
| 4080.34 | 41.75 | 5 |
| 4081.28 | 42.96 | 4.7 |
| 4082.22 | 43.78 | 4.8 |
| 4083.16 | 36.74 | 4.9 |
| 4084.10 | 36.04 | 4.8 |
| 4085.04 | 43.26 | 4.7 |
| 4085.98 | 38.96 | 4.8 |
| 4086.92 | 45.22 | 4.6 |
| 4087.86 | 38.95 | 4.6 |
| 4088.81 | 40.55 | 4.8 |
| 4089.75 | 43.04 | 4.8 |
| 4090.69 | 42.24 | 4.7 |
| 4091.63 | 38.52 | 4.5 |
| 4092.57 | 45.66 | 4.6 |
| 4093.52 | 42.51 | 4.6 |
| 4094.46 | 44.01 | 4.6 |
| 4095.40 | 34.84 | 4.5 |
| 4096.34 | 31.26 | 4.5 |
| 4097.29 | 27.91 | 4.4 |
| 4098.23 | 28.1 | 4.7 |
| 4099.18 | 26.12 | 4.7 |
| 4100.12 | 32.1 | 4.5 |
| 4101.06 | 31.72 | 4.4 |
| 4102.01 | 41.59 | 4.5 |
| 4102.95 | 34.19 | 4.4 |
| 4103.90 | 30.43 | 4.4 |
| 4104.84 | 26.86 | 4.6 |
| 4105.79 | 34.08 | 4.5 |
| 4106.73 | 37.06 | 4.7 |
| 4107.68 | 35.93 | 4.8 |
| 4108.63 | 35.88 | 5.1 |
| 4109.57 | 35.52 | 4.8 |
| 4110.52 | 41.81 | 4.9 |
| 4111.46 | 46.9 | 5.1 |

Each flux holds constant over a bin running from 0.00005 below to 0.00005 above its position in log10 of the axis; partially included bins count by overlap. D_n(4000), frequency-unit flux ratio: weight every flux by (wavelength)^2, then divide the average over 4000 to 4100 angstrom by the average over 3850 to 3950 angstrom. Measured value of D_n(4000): 1.3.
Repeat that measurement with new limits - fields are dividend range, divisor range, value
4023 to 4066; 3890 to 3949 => 1.40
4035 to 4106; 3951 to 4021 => 1.17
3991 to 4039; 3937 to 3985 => 1.34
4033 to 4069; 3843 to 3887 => 1.40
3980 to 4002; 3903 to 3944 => 1.25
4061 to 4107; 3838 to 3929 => 1.30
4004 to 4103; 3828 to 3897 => 1.48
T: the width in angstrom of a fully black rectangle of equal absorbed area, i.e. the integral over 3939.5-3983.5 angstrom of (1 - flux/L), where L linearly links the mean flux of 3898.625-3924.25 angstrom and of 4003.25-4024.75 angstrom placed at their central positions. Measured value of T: 8.3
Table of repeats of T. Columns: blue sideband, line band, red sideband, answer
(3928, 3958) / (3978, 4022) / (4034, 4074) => -3.7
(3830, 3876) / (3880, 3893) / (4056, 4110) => 2.6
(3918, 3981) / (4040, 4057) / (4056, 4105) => -2.6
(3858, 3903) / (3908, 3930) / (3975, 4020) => -0.4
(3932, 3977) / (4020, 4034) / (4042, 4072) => -1.0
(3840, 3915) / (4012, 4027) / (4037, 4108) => -1.6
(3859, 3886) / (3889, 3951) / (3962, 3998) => 3.1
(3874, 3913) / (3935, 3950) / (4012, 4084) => 1.1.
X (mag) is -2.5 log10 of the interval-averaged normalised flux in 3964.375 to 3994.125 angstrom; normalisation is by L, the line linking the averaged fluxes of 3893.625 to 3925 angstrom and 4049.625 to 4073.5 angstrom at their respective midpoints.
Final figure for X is 0.19 mag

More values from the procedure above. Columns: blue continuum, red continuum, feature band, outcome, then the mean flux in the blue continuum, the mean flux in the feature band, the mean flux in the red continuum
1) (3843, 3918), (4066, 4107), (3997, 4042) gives -0.14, 34.6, 43.3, 39.8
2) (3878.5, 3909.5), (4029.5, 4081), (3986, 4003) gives -0.05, 31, 40.8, 44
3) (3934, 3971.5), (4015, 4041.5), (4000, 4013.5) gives -0.02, 31.5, 41.6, 44.3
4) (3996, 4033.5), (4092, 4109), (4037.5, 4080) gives -0.16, 42.6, 44.5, 34.5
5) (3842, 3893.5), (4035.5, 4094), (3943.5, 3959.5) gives 0.03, 33.8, 36.8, 43.7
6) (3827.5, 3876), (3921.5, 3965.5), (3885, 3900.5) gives 0.10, 32.6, 29.8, 32.5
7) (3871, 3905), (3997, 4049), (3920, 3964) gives 0.11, 32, 32.8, 43.2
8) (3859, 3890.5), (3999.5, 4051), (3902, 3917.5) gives 0.01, 35.4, 36.9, 43.3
